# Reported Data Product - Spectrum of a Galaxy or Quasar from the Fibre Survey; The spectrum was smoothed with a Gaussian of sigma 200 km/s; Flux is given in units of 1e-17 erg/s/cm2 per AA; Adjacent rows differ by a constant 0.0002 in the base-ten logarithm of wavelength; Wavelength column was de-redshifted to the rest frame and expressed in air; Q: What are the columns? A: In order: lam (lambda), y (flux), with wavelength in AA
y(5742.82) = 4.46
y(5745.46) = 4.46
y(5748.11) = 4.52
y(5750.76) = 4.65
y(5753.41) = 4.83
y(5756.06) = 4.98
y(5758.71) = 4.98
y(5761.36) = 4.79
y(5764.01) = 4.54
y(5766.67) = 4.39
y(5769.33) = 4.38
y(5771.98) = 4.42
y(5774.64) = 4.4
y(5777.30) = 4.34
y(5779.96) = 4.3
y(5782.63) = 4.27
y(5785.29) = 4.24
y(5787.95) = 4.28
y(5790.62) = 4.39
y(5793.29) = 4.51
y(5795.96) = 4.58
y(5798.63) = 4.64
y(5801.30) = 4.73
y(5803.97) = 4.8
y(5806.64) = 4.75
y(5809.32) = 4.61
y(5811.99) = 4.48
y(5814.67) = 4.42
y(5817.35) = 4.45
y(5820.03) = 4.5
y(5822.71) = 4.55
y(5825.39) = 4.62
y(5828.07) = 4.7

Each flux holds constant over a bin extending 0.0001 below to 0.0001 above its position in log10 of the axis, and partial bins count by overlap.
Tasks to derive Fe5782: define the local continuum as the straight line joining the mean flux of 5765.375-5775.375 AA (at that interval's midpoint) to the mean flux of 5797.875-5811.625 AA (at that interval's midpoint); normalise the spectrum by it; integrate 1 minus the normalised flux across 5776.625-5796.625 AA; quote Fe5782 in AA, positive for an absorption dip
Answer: 0.8 AA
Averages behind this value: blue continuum 4.4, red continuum 4.7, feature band 4.36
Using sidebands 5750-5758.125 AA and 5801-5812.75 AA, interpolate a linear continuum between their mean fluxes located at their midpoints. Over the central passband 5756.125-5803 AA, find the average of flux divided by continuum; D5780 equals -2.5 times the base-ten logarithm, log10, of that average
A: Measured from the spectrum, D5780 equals 0.06 mag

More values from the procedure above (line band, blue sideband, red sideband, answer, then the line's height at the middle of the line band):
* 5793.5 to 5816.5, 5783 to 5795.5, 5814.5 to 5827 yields -0.04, 4.44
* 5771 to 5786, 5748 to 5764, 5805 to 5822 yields 0.09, 4.69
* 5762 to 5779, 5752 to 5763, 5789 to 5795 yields 0.07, 4.72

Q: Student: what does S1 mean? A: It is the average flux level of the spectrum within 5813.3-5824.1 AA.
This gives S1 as 4.48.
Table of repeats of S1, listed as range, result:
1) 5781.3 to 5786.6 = 4.26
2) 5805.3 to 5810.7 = 4.68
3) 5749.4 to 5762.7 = 4.85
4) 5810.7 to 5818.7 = 4.45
